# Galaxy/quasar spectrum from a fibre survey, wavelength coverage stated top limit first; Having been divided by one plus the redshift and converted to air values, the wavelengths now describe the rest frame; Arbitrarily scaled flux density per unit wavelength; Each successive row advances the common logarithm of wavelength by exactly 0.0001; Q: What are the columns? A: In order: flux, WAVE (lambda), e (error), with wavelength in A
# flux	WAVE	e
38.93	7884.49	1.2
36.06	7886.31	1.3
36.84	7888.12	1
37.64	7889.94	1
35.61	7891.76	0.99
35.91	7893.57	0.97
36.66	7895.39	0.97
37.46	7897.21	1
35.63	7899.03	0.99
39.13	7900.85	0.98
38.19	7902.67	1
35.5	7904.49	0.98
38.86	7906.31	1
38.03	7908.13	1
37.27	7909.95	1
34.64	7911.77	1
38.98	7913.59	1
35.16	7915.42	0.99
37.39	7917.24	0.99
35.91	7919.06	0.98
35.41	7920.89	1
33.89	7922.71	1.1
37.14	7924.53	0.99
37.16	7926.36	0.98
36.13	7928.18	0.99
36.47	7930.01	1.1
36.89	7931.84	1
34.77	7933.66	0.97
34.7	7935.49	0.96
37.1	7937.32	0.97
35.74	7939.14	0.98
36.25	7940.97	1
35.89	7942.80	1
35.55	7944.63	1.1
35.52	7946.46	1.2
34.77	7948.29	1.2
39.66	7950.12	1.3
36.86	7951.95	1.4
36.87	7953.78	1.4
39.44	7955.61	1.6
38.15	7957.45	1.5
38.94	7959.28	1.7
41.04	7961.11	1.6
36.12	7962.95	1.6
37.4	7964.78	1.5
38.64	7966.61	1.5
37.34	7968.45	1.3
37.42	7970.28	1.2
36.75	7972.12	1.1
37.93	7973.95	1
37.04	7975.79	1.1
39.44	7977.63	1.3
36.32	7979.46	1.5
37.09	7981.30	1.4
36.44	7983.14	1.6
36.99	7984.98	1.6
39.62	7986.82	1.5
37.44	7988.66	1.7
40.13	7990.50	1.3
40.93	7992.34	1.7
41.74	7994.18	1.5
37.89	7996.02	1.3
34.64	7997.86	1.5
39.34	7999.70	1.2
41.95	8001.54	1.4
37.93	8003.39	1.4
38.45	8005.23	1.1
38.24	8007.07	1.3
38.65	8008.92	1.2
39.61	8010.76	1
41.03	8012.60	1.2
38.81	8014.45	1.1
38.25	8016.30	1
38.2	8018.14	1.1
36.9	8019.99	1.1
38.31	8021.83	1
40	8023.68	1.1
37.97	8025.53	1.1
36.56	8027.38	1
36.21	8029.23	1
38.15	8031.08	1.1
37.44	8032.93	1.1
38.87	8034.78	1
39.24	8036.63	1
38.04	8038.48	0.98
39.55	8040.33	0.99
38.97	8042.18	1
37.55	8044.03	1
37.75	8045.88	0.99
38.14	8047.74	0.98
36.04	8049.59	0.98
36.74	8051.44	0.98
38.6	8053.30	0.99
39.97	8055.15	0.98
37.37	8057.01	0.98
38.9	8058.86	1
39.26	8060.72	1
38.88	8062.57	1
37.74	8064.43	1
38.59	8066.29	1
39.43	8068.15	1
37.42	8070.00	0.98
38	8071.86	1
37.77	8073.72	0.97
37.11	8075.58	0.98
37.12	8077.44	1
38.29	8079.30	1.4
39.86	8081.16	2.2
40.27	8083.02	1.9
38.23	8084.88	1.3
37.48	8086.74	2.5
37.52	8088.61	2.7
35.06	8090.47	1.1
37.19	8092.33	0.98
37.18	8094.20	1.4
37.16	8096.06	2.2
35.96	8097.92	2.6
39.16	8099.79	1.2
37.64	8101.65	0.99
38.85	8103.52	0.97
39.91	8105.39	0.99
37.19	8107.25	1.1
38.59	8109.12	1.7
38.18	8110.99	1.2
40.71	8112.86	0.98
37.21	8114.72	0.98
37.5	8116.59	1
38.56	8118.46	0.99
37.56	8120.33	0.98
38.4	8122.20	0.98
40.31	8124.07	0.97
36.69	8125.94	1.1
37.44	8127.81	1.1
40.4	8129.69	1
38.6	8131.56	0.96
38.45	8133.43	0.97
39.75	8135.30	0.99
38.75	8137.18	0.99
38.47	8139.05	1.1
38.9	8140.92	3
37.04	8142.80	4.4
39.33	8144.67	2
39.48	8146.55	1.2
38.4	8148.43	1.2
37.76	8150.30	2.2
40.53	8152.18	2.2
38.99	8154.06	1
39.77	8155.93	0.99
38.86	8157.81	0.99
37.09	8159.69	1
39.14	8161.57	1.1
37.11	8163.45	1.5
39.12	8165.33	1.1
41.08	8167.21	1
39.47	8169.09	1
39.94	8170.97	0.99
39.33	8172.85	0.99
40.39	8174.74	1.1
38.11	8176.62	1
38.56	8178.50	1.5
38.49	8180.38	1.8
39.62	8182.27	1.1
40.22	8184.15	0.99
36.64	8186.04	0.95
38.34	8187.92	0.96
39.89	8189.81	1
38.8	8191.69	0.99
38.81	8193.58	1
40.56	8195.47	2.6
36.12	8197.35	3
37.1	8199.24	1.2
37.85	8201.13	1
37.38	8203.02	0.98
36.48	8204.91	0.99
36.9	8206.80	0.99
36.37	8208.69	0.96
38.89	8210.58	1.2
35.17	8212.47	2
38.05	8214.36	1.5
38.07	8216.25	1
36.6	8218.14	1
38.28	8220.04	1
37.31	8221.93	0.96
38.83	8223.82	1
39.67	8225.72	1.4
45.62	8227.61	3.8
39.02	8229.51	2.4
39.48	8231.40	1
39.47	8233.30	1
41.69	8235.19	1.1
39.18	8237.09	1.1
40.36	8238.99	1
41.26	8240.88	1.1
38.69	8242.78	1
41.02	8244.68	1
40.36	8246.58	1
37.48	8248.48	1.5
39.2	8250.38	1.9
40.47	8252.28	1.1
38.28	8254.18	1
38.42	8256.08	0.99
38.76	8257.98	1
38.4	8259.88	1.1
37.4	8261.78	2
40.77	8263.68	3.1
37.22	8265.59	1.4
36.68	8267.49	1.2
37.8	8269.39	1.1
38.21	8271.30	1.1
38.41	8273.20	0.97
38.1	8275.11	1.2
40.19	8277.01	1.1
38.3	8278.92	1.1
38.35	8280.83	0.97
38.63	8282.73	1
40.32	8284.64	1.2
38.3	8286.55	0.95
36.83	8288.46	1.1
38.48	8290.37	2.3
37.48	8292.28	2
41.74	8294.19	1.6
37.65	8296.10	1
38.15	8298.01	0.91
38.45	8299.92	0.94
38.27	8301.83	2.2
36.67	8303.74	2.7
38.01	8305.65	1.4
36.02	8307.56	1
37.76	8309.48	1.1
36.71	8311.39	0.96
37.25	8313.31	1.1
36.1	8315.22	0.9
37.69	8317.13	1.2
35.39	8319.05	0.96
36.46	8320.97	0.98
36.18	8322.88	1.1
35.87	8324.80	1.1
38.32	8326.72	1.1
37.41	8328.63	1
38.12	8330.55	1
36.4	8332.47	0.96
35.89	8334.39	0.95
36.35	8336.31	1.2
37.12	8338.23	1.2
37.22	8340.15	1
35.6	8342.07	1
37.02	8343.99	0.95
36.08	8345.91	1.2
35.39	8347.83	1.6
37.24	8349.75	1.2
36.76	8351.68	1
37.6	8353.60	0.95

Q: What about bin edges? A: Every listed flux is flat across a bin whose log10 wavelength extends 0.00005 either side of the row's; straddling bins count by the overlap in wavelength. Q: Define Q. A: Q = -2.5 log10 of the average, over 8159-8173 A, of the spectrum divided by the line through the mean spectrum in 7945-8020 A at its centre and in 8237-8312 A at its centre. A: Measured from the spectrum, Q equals -0.02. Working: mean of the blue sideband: 38.2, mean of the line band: 39.1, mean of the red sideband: 38.6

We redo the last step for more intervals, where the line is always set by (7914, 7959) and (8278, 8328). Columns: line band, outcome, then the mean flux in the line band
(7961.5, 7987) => -0.03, 37.5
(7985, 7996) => -0.08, 39.6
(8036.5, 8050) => -0.04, 38.2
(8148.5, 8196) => -0.05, 39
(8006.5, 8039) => -0.05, 38.4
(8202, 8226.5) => 0.00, 37.5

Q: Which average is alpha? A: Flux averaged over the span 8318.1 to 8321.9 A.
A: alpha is 35.9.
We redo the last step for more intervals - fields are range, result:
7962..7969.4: 37.4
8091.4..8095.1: 37.1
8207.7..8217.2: 37.3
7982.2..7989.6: 37.6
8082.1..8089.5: 38.4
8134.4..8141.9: 38.9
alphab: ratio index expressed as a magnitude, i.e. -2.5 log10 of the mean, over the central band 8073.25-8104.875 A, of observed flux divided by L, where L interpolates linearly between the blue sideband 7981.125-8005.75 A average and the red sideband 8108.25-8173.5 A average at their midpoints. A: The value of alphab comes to 0.03 mag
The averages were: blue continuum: 38.7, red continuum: 38.8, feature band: 37.8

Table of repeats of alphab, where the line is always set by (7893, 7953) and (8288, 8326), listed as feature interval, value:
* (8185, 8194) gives -0.04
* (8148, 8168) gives -0.05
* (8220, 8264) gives -0.07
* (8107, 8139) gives -0.04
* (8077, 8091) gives -0.04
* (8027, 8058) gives -0.04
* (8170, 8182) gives -0.06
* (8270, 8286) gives -0.04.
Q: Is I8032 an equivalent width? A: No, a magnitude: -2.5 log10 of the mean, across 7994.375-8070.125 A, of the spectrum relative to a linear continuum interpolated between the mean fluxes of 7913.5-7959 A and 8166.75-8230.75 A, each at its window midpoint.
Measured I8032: -0.03 mag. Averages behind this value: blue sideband 36.5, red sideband 38.6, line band 38.4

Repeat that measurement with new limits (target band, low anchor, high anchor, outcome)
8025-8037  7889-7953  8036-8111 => -0.001 mag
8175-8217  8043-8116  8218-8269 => 0.024 mag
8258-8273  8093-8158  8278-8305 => 0.008 mag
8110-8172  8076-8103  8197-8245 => -0.019 mag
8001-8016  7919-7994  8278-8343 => -0.056 mag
